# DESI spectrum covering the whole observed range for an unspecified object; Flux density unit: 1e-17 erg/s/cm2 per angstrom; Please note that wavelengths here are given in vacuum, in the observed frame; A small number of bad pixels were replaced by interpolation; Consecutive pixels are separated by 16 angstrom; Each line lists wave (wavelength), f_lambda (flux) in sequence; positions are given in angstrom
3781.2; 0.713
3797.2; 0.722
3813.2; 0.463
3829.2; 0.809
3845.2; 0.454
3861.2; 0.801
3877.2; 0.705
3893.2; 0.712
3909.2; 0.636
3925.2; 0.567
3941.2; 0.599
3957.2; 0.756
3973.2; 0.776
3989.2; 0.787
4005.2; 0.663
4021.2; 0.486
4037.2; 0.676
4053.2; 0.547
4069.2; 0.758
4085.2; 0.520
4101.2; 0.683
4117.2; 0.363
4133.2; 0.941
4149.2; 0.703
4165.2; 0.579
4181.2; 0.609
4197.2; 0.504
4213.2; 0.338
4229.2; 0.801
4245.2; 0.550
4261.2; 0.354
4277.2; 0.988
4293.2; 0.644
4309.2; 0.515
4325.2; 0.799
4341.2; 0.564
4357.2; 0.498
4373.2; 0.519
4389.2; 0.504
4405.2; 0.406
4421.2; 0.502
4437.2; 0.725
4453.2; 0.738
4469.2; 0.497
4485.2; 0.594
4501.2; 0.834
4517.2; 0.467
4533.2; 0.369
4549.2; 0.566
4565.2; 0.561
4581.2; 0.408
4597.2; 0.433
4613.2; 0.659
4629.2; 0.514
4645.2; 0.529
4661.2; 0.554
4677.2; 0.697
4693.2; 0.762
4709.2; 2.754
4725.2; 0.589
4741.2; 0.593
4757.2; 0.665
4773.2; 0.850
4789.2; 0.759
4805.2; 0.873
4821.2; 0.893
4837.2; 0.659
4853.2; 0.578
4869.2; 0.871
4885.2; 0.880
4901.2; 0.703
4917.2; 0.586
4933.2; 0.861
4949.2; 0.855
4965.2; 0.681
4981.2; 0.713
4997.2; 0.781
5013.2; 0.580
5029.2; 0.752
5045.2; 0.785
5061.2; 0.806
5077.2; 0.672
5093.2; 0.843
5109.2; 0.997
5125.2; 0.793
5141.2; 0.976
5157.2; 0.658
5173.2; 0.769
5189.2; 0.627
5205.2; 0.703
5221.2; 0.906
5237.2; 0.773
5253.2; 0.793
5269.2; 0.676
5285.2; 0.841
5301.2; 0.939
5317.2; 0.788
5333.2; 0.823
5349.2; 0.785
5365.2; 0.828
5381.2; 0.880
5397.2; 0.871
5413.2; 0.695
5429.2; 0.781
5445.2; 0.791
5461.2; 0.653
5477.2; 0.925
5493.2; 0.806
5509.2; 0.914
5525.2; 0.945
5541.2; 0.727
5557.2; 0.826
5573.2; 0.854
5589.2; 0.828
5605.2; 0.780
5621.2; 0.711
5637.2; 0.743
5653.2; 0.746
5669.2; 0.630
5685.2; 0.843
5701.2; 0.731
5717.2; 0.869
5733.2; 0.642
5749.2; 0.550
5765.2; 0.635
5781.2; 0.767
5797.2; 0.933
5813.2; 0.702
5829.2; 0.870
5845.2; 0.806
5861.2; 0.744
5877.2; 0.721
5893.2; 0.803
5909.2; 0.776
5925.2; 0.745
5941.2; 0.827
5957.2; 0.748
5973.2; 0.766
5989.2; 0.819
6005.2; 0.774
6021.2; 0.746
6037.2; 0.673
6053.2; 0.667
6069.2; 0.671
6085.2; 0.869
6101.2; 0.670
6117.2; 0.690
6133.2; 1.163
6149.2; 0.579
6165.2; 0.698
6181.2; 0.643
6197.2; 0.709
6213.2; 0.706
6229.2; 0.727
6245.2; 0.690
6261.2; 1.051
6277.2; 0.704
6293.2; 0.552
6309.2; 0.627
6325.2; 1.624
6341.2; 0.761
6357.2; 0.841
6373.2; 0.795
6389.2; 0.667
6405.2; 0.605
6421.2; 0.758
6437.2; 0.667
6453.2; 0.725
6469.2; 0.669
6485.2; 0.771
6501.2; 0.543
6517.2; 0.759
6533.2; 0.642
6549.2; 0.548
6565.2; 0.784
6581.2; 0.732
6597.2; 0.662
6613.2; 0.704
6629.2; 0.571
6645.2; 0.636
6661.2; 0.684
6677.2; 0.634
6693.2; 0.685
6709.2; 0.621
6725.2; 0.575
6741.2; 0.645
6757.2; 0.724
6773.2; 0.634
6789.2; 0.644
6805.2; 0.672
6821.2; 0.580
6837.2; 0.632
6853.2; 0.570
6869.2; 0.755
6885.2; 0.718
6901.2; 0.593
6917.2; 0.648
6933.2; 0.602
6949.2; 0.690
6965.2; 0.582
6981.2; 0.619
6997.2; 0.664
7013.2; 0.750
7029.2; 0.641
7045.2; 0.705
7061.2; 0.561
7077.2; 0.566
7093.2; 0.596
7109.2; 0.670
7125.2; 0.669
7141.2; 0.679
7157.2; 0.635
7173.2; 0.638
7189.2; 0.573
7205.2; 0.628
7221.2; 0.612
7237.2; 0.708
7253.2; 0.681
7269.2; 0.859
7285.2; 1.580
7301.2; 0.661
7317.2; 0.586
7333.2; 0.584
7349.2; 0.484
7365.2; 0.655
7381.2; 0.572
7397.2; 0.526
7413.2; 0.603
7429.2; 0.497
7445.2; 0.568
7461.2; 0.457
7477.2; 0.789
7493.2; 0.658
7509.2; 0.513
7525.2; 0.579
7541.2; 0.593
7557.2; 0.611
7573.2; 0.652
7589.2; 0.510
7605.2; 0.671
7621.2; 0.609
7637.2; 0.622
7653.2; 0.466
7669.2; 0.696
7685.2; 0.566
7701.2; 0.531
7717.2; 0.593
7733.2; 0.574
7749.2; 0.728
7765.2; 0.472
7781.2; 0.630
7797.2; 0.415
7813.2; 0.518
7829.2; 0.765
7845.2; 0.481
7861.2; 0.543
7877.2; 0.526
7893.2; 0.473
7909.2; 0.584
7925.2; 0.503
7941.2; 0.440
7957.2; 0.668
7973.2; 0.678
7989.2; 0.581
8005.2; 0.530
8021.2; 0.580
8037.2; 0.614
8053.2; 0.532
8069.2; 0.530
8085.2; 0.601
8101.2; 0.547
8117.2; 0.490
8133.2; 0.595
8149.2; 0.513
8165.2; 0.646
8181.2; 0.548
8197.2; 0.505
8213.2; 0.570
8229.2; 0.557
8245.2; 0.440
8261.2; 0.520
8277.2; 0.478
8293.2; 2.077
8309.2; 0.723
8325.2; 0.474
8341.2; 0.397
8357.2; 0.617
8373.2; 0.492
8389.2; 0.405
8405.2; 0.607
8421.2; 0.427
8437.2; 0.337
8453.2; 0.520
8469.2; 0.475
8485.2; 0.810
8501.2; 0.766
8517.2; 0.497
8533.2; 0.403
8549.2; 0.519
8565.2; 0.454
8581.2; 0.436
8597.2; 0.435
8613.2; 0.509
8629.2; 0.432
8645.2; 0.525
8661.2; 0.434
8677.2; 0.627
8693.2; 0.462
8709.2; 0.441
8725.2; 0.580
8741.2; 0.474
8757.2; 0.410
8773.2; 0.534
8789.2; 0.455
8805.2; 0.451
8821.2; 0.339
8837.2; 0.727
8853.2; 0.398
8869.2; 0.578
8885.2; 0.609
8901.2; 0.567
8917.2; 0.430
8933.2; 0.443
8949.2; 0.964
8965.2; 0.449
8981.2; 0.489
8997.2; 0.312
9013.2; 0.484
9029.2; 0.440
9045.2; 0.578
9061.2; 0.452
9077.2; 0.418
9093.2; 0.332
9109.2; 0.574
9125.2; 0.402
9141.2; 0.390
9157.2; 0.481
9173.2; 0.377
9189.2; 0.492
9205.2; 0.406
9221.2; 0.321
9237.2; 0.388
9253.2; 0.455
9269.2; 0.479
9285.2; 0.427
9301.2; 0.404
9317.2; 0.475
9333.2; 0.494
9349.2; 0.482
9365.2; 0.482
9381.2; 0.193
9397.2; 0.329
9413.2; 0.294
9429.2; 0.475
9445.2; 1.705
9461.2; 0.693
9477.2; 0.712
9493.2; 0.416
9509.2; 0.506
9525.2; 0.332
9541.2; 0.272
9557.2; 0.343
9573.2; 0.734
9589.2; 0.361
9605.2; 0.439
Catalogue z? 0.263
